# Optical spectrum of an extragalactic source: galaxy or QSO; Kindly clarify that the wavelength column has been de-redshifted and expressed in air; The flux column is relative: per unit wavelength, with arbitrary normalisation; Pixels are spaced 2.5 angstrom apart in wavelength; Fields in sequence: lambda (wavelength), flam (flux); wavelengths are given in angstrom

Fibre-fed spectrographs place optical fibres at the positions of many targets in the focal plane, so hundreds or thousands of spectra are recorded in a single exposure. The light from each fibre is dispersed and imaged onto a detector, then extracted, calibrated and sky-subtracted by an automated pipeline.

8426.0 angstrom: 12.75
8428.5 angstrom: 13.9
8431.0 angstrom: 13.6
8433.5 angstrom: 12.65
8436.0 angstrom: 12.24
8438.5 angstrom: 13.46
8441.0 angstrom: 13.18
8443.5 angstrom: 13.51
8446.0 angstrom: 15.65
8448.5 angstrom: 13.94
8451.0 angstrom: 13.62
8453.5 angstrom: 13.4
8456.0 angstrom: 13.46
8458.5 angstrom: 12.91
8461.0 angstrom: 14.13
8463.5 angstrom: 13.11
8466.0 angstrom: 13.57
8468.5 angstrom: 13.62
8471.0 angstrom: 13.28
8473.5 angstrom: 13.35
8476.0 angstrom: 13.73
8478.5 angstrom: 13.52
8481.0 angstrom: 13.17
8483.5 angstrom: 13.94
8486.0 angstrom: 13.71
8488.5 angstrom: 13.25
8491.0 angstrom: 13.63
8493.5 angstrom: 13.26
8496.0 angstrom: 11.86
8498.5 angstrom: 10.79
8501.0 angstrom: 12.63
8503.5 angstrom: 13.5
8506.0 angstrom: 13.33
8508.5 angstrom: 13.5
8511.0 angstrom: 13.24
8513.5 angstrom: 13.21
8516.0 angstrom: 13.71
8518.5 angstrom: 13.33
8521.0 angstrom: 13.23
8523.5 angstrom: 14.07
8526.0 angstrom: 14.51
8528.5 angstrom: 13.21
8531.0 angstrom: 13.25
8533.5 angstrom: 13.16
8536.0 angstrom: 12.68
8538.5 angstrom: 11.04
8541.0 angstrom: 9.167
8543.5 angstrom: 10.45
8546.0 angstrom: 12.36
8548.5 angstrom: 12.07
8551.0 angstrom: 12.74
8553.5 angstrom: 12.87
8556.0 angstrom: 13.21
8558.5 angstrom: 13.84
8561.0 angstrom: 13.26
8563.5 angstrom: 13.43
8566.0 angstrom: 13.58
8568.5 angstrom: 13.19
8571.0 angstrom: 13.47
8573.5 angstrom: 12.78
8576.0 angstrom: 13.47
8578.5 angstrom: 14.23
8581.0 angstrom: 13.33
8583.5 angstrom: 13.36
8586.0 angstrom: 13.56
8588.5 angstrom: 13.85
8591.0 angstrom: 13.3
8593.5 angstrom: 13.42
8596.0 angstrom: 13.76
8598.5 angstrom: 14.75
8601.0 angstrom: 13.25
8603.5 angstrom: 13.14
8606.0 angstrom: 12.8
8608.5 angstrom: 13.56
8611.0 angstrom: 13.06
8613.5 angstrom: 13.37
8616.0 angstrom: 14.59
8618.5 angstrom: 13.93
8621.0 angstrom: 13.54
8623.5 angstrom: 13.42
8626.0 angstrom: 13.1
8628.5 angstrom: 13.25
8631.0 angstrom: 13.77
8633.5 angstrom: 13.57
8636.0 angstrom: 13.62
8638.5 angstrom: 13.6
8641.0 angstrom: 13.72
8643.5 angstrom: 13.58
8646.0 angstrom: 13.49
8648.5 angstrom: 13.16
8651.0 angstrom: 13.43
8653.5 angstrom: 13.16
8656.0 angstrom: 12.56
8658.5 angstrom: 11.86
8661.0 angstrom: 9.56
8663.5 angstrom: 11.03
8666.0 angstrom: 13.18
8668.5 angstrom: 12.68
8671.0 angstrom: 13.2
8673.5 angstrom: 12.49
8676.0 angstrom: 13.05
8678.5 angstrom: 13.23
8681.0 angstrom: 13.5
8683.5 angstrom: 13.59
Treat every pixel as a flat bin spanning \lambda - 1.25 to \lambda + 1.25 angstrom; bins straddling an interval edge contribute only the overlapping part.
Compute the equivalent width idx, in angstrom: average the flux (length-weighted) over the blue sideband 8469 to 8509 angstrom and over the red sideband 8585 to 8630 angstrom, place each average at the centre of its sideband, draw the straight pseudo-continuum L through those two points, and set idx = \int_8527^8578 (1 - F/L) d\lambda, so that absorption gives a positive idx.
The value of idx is 2.6 angstrom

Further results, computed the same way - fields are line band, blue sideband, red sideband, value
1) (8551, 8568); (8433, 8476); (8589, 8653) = 0.26 angstrom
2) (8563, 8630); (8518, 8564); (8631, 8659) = -2.43 angstrom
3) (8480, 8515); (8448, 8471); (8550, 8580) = 0.96 angstrom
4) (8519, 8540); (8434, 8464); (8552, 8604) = 0.62 angstrom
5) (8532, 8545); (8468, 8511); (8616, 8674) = 1.76 angstrom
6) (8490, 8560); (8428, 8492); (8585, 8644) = 3.91 angstrom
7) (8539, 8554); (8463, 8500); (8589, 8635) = 2.07 angstrom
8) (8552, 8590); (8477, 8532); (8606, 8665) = -0.66 angstrom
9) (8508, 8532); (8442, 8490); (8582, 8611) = 0.08 angstrom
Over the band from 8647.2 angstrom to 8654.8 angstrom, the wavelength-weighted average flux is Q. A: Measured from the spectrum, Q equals 13.2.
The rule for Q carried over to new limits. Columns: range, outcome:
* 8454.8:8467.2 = 13.4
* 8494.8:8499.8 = 11.3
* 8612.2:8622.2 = 13.9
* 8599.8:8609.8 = 13.2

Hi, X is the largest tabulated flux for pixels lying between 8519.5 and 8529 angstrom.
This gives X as 14.51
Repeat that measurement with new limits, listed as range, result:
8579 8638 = 14.75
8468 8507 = 13.94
